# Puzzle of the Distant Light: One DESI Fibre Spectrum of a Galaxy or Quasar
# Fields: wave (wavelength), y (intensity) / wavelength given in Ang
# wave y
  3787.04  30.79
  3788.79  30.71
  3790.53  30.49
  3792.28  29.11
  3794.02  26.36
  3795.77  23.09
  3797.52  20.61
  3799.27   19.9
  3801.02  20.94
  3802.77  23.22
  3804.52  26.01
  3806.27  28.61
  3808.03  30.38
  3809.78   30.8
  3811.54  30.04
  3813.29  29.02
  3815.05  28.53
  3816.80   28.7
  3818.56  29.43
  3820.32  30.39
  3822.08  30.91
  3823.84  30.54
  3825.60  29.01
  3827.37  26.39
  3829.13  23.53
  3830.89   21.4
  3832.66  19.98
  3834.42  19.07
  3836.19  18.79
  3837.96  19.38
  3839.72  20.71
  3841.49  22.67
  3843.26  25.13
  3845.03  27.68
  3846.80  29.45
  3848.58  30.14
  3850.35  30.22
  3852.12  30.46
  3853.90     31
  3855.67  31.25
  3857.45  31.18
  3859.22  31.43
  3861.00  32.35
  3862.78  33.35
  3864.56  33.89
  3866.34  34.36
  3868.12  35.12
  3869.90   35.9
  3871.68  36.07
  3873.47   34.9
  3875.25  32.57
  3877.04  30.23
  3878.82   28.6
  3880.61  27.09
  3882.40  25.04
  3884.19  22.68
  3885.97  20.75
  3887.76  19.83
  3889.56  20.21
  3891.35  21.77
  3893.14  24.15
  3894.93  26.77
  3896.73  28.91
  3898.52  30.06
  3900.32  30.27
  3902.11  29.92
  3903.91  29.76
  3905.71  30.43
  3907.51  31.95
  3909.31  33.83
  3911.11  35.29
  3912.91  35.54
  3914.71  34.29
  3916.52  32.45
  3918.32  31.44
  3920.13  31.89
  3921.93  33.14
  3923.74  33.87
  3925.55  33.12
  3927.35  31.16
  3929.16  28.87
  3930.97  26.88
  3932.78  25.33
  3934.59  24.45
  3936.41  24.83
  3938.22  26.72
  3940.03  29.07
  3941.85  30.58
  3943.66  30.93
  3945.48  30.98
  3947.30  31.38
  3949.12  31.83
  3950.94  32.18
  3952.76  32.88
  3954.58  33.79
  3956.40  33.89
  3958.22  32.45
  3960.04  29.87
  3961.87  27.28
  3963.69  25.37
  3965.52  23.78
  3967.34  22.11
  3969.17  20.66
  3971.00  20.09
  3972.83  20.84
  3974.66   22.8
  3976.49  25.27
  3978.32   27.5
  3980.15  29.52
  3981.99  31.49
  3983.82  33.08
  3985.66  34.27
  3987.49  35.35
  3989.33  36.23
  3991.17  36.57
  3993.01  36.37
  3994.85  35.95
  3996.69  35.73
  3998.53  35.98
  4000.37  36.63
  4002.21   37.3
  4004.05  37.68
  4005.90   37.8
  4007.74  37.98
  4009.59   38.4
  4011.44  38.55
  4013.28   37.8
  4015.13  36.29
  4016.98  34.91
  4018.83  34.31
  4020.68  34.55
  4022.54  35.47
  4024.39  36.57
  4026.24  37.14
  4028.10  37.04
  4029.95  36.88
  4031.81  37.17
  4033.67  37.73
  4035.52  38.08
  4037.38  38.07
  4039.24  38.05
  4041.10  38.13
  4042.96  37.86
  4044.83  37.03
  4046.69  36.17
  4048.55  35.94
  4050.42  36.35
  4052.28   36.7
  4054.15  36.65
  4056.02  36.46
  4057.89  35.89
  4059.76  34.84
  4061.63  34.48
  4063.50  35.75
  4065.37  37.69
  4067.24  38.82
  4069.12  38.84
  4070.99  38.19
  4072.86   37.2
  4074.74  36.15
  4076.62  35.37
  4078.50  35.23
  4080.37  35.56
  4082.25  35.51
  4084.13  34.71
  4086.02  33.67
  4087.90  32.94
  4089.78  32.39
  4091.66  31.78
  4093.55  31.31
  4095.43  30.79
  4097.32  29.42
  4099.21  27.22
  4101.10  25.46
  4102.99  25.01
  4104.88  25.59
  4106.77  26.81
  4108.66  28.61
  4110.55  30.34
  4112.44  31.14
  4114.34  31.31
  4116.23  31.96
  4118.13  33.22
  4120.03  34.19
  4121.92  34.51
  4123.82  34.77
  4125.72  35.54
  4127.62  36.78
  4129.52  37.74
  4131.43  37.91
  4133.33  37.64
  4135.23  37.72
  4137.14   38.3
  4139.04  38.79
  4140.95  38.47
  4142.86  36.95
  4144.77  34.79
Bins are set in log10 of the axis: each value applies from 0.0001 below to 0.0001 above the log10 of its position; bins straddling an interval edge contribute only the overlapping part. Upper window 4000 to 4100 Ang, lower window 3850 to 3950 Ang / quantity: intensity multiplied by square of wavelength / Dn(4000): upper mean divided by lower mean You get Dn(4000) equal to 1.29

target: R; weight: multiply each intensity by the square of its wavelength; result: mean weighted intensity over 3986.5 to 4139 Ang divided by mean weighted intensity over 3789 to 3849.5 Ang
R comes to 1.5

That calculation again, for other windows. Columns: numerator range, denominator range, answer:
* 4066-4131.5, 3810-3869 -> 1.34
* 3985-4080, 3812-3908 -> 1.43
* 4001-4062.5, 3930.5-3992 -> 1.32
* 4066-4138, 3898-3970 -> 1.21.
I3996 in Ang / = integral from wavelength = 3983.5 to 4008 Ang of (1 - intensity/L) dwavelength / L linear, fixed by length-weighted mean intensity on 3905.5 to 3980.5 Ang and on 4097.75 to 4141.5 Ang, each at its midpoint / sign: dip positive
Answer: -4.74 Ang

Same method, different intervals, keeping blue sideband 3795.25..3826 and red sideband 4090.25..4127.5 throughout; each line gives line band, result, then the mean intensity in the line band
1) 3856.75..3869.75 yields -2.5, 33.3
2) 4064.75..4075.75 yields -2.8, 37.8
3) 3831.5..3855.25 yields 2.2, 25.1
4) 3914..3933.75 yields -1.8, 31.1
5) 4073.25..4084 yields -1.9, 35.6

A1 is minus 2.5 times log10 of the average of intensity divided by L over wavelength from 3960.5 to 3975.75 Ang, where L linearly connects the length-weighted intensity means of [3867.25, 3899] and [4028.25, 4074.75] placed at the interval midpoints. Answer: 0.368 mag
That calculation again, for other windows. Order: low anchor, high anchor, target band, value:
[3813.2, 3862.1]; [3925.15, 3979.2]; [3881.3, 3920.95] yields -0.04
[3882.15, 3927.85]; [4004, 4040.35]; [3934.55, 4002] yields 0.11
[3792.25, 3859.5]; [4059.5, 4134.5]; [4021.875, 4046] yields -0.17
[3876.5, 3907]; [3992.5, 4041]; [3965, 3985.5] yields 0.29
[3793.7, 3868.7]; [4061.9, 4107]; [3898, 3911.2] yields -0.08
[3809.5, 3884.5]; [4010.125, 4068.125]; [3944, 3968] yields 0.11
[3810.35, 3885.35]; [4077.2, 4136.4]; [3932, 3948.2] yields 0.06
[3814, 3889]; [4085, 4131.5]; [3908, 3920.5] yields -0.16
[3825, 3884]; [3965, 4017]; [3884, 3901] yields 0.20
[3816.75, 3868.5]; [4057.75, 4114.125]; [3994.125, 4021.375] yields -0.18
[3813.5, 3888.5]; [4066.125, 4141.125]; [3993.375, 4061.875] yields -0.15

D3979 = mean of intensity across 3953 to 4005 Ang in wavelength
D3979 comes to 30.7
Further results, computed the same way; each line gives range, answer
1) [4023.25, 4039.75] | 37.4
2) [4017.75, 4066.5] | 36.6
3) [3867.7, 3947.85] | 29.5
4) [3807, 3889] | 28.2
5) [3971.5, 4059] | 35.2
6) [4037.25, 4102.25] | 35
